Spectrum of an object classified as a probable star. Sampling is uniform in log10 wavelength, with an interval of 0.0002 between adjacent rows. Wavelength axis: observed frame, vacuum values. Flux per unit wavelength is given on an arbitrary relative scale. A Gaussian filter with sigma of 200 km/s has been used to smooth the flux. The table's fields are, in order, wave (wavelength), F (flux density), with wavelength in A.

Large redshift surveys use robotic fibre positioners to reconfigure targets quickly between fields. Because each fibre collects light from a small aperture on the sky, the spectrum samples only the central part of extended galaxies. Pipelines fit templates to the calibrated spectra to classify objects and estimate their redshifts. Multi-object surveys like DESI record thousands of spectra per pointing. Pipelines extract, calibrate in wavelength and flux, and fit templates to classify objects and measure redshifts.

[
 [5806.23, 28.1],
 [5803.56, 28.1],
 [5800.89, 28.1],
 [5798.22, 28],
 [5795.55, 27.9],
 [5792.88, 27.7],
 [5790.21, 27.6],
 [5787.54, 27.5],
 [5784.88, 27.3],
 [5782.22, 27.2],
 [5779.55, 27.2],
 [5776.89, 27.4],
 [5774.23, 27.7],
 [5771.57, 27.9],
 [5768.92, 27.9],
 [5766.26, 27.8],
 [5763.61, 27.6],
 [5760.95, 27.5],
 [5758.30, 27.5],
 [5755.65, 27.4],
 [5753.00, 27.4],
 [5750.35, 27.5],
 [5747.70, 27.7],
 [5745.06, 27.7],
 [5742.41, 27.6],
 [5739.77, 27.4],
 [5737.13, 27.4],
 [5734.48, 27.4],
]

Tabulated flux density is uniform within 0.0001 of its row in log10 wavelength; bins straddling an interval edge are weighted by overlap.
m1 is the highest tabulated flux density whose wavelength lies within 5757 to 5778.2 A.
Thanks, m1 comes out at 27.9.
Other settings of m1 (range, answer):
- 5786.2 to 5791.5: 27.6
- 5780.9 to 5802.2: 28.1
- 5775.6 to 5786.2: 27.4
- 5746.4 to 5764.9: 27.7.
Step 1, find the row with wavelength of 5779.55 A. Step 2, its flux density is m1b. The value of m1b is 27.2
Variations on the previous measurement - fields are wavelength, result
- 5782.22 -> 27.2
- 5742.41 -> 27.6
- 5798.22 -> 28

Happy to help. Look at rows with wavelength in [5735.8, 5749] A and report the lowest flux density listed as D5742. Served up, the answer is 27.4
